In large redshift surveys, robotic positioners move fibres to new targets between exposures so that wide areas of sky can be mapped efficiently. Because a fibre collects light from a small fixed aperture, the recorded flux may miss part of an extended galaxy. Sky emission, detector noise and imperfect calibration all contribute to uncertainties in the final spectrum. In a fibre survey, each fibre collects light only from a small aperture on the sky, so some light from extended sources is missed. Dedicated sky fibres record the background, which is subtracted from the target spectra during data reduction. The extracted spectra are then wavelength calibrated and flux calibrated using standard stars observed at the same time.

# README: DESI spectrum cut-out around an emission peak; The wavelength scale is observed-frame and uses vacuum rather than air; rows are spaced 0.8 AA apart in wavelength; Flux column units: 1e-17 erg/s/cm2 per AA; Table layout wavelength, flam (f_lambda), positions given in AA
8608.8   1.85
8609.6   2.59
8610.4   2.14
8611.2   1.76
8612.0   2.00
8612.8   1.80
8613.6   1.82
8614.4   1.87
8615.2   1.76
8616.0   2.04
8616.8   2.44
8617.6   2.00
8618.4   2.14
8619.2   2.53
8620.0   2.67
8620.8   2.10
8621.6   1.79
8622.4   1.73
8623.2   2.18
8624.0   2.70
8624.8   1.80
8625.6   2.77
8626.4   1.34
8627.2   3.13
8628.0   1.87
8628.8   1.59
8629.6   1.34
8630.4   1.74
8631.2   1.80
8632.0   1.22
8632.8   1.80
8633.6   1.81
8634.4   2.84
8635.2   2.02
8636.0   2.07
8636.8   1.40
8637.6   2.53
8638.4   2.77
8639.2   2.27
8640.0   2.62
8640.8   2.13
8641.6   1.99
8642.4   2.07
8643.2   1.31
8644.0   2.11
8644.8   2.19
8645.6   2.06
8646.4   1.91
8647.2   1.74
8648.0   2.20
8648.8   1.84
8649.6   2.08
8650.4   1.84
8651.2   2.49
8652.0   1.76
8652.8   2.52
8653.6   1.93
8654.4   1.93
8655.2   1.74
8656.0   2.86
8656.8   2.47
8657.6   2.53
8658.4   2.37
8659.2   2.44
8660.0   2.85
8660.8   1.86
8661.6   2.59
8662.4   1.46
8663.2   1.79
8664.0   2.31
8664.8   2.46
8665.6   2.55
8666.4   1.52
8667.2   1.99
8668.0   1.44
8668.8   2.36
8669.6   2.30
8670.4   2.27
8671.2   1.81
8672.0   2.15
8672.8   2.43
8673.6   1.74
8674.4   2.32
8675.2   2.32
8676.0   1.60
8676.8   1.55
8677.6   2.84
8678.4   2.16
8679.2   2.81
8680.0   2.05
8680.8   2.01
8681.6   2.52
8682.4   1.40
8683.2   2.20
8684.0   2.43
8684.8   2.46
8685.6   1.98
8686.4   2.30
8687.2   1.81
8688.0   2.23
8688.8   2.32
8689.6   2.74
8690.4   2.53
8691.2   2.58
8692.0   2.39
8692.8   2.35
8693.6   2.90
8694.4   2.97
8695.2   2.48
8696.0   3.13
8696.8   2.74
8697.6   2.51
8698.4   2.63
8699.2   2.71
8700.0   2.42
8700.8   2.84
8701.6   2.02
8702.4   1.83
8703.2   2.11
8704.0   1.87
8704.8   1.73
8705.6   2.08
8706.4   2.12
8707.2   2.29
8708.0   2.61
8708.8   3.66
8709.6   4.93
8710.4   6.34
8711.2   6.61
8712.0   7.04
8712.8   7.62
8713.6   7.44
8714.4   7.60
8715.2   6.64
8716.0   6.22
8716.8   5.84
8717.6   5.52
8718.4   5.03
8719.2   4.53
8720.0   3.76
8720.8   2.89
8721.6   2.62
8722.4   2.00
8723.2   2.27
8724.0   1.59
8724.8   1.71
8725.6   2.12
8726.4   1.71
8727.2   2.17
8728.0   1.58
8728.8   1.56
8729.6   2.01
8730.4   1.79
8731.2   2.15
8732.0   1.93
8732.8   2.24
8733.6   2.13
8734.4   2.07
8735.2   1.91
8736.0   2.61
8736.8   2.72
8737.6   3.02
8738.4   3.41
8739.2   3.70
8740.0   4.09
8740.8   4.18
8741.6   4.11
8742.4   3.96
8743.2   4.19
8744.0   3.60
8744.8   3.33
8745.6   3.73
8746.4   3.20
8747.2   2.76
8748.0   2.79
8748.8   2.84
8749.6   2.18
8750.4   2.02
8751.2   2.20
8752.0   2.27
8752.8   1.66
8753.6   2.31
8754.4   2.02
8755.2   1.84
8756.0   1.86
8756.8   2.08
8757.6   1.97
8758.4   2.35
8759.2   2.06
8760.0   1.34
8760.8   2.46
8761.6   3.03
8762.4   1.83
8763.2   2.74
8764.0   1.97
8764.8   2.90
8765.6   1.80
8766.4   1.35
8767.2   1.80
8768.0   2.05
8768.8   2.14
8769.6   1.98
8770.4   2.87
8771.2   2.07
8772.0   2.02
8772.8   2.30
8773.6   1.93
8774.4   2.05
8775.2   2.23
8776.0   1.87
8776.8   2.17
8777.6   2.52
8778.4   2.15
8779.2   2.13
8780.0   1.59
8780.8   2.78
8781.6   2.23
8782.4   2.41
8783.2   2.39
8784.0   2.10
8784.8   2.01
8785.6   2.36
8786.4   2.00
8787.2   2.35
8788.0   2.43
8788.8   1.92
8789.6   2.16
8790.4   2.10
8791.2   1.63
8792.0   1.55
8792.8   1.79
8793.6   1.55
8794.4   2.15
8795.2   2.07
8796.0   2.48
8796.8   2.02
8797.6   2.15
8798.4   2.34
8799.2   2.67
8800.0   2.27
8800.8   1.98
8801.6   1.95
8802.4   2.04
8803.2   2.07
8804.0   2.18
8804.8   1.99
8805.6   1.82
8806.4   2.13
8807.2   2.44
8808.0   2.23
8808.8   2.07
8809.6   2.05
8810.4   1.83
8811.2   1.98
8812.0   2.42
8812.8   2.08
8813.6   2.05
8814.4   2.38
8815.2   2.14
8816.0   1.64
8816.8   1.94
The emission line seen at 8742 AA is [N II] 6583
